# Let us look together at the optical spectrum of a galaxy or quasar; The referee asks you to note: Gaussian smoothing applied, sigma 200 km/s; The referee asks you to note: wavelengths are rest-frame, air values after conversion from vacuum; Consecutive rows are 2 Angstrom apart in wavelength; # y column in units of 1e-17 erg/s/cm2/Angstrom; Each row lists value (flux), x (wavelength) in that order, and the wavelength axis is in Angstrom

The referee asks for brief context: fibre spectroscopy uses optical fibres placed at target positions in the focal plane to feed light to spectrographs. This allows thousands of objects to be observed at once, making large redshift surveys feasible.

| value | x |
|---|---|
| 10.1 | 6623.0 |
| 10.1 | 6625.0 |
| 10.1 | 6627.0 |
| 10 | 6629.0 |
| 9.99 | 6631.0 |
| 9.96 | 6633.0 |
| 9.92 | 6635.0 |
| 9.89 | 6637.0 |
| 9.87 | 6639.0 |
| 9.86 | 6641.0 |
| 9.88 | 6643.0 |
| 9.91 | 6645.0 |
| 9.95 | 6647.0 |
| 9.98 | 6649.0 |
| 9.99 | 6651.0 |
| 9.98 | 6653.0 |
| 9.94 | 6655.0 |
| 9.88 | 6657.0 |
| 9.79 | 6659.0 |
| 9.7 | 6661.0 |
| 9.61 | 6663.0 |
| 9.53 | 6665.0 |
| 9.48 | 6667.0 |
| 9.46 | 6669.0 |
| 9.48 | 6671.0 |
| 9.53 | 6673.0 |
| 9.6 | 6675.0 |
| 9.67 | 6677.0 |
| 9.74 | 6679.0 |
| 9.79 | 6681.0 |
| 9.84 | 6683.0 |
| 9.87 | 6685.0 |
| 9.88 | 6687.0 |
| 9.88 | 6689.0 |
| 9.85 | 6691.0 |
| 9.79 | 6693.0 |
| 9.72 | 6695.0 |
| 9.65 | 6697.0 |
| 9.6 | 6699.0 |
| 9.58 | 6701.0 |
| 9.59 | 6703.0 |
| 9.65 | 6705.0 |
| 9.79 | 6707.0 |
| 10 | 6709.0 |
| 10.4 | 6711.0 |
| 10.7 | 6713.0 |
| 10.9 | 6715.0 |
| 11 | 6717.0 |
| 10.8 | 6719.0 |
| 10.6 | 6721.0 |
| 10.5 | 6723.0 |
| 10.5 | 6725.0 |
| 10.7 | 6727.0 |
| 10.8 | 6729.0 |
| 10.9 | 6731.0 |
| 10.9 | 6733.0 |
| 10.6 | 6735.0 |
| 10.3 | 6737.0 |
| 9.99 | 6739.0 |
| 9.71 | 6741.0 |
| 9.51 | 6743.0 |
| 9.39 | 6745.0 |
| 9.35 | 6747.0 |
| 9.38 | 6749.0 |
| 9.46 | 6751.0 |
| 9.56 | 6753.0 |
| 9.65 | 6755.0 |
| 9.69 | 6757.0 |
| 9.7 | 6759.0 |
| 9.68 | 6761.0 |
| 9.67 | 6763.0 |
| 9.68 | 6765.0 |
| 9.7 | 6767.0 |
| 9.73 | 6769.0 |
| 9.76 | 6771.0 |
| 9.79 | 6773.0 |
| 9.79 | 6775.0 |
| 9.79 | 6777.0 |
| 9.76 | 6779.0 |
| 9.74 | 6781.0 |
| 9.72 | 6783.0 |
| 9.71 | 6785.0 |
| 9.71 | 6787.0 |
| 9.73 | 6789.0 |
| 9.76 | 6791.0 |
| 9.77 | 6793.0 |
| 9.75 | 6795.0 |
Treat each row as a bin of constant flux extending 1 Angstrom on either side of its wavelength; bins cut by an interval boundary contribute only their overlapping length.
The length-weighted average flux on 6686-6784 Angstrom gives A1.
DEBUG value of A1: 9.98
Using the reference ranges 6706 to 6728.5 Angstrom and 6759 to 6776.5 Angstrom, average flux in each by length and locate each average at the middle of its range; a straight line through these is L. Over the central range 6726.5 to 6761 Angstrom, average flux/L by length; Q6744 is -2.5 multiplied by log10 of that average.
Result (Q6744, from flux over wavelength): 0.017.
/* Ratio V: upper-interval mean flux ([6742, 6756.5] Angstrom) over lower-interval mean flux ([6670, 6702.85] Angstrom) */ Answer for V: 1.0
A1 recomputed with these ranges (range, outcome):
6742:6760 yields 9.52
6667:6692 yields 9.71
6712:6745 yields 10.5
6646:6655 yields 9.97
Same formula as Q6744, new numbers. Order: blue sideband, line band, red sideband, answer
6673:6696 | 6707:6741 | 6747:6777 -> -0.090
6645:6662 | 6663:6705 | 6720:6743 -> 0.049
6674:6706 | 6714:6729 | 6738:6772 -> -0.111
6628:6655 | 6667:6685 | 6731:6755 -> 0.030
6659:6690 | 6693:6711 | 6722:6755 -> 0.012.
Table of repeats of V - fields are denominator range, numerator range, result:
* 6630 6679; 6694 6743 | 1.05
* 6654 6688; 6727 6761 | 1.03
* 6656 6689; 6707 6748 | 1.07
